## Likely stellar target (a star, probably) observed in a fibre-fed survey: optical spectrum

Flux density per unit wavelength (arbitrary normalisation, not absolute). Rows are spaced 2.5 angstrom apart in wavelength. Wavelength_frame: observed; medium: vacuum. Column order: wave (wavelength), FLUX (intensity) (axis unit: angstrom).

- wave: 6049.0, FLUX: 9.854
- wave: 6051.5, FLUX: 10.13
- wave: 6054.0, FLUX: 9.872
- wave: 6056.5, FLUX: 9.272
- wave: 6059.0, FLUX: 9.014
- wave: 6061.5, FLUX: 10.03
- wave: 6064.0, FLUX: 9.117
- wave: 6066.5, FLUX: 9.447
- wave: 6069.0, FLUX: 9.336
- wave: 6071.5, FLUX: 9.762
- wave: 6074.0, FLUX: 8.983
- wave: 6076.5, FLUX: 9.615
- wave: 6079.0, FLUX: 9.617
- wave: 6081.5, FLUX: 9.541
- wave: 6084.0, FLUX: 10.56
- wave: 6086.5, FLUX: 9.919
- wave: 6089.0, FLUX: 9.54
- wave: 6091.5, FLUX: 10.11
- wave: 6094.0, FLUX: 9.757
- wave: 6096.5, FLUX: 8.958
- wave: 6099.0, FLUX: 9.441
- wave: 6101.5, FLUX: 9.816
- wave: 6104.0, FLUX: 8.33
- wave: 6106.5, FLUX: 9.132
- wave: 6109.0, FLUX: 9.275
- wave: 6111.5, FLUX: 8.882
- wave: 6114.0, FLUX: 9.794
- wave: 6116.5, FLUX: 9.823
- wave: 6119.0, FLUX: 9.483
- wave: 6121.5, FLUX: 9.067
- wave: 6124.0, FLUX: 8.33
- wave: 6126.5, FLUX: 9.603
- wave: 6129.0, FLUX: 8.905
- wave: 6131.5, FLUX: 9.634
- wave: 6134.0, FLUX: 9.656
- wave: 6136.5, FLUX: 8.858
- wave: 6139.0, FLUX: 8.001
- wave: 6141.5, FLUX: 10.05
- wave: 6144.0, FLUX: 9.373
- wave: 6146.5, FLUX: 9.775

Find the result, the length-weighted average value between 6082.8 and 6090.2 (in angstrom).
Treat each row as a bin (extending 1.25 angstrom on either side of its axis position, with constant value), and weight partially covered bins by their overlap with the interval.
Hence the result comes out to 10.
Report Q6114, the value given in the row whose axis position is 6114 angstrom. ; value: 9.794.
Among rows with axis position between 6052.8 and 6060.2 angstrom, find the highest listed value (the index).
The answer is 9.872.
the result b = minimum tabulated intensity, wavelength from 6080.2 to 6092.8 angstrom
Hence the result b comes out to 9.54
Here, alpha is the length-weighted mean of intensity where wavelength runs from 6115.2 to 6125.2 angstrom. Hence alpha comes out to 9.18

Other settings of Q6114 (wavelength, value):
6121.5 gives 9.067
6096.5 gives 8.958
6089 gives 9.54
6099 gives 9.441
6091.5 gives 10.11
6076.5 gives 9.615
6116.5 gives 9.823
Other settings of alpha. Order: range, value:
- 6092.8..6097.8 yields 9.35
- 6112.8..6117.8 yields 9.81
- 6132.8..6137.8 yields 9.24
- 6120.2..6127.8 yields 9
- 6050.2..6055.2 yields 10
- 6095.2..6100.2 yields 9.2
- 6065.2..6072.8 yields 9.51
